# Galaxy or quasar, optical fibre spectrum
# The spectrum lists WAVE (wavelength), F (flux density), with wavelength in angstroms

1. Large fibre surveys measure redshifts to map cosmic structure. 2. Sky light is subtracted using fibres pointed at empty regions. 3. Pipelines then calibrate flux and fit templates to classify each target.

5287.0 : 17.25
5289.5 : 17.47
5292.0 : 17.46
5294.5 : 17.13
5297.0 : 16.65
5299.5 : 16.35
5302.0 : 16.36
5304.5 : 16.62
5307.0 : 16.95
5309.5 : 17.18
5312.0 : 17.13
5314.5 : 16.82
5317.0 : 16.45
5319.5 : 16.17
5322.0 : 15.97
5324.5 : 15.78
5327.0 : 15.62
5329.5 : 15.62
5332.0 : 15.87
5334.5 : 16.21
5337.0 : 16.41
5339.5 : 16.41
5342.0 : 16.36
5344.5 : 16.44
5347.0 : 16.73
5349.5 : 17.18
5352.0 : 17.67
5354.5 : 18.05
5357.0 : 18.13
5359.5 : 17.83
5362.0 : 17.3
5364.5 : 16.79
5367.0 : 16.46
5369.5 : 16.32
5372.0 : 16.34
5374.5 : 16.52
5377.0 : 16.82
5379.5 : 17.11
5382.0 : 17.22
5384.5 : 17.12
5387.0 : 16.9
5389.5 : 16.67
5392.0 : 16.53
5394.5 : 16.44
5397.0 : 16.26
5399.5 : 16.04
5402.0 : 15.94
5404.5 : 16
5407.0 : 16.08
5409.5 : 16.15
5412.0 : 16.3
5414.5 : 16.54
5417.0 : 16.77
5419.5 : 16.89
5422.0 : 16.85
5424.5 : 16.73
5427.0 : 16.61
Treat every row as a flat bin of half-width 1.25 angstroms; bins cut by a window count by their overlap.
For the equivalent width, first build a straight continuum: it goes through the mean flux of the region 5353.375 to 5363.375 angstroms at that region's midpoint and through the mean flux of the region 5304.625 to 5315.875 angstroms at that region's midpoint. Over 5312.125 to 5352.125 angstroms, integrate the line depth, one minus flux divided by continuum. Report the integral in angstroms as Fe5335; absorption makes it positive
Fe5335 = 2.3 angstroms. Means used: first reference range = 17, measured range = 16.3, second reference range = 17.8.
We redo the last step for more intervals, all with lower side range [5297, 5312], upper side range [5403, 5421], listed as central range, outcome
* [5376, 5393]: -0.5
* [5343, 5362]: -1.0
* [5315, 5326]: 0.4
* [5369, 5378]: 0.0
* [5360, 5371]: -0.2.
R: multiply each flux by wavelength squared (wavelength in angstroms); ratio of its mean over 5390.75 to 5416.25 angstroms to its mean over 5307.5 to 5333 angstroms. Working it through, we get 1.0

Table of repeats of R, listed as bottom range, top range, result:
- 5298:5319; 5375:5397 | 1.04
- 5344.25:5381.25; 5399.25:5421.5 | 0.97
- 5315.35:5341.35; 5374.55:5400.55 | 1.06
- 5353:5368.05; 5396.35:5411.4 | 0.94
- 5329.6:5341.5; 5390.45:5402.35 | 1.03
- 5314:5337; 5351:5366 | 1.11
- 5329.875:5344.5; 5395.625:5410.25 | 1.02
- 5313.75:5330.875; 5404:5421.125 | 1.06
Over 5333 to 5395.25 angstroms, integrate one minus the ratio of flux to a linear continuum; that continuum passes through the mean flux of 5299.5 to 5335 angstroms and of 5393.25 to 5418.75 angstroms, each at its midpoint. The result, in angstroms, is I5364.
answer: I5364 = -2.2 angstroms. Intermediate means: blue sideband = 16.3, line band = 16.9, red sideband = 16.3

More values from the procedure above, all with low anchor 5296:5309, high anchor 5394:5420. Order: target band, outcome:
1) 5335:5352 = -0.2 angstroms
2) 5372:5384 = -0.4 angstroms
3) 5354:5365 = -0.8 angstroms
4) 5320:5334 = 0.6 angstroms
